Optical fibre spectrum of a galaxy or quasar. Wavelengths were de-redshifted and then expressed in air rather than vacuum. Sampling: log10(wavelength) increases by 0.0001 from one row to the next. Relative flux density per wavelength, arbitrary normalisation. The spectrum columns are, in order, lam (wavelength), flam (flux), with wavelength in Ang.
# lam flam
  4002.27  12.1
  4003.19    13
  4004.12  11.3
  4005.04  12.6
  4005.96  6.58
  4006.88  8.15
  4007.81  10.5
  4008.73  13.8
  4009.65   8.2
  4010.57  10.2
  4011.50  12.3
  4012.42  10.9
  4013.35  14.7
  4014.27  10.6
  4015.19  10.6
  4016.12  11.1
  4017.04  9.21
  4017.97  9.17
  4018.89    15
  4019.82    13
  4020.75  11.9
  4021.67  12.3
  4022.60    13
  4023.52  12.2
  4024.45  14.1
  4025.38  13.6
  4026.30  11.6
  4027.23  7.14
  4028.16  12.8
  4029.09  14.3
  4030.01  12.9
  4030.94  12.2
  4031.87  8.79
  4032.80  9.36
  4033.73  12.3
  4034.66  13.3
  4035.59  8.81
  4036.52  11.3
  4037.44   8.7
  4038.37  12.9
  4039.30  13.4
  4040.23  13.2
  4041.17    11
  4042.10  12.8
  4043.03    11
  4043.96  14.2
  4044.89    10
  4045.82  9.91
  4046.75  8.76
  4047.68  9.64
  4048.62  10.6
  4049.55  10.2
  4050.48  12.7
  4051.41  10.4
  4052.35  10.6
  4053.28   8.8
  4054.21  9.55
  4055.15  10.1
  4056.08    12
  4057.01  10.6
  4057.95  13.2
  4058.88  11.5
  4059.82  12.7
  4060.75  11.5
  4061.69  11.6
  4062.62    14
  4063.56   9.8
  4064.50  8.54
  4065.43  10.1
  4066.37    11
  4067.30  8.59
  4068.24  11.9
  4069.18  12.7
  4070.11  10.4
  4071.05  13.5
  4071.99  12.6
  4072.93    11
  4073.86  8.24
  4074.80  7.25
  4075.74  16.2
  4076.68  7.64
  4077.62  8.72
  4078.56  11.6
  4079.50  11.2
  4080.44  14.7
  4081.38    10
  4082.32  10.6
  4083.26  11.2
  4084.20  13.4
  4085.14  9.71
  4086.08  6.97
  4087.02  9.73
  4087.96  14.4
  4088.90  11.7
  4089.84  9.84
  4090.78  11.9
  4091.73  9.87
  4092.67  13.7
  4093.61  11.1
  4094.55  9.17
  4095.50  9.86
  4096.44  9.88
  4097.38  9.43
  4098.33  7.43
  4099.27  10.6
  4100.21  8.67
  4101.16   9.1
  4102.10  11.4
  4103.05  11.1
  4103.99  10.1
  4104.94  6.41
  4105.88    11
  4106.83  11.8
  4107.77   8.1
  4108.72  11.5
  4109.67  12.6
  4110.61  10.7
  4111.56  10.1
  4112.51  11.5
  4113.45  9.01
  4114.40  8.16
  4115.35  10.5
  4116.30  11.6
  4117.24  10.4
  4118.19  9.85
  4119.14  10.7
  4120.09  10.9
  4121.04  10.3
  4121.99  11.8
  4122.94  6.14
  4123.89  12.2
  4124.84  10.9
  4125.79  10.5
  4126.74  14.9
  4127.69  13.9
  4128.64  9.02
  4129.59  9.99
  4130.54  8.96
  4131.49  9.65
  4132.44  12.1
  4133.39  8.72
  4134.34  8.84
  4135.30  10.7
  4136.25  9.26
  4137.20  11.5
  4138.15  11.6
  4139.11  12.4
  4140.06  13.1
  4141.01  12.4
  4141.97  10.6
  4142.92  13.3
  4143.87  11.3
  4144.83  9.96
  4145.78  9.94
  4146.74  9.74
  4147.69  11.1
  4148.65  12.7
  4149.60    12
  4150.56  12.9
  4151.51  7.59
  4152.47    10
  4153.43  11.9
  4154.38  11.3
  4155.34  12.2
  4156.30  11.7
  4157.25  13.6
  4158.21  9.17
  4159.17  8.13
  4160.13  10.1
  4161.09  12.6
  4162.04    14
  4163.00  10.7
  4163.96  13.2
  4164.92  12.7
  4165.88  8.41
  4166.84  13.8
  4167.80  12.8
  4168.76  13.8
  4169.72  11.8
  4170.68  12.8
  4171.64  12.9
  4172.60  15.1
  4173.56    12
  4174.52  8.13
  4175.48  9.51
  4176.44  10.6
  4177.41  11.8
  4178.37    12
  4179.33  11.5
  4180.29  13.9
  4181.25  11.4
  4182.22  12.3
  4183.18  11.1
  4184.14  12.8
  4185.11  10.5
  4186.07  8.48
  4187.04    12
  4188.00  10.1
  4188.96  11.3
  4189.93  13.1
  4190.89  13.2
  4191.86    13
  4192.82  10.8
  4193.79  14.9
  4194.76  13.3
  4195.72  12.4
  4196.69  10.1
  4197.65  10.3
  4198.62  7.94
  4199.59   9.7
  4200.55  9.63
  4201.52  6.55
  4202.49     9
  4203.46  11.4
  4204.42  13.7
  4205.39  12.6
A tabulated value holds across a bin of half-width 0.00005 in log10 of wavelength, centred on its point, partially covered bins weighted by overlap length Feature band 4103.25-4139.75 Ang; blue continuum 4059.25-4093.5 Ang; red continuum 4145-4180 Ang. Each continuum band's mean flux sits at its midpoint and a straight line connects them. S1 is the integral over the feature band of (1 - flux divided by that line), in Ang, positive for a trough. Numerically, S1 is 2.59 Ang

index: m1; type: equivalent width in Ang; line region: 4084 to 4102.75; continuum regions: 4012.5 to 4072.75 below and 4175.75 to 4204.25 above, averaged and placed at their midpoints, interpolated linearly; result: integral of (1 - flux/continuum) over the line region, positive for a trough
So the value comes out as 1.6 Ang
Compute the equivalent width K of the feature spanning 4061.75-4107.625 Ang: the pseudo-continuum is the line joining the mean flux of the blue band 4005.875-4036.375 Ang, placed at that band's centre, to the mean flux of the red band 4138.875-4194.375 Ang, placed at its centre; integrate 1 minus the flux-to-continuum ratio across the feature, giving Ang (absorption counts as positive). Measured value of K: 3.6 Ang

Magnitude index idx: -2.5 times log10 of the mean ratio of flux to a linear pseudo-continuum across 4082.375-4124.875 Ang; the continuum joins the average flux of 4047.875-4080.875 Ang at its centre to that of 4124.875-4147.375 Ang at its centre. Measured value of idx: 0.064 mag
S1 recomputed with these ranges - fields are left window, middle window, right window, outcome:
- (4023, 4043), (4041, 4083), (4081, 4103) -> 0.45 Ang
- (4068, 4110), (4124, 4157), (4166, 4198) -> 0.67 Ang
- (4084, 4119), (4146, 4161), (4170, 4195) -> 0.44 Ang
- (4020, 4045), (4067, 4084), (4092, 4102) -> -0.77 Ang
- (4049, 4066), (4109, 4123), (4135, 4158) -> 1.00 Ang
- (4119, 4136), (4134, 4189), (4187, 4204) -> -3.32 Ang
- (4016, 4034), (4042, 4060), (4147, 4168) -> 1.28 Ang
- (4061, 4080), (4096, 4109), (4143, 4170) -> 1.57 Ang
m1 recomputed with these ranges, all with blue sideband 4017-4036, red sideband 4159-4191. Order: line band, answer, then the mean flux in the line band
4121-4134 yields 1.2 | 10.6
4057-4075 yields 1.1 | 11.1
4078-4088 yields 0.6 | 11.1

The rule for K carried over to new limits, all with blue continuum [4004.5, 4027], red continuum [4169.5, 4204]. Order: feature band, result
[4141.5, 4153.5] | 0.4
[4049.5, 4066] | 0.6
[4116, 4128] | 0.3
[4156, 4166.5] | 0.0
